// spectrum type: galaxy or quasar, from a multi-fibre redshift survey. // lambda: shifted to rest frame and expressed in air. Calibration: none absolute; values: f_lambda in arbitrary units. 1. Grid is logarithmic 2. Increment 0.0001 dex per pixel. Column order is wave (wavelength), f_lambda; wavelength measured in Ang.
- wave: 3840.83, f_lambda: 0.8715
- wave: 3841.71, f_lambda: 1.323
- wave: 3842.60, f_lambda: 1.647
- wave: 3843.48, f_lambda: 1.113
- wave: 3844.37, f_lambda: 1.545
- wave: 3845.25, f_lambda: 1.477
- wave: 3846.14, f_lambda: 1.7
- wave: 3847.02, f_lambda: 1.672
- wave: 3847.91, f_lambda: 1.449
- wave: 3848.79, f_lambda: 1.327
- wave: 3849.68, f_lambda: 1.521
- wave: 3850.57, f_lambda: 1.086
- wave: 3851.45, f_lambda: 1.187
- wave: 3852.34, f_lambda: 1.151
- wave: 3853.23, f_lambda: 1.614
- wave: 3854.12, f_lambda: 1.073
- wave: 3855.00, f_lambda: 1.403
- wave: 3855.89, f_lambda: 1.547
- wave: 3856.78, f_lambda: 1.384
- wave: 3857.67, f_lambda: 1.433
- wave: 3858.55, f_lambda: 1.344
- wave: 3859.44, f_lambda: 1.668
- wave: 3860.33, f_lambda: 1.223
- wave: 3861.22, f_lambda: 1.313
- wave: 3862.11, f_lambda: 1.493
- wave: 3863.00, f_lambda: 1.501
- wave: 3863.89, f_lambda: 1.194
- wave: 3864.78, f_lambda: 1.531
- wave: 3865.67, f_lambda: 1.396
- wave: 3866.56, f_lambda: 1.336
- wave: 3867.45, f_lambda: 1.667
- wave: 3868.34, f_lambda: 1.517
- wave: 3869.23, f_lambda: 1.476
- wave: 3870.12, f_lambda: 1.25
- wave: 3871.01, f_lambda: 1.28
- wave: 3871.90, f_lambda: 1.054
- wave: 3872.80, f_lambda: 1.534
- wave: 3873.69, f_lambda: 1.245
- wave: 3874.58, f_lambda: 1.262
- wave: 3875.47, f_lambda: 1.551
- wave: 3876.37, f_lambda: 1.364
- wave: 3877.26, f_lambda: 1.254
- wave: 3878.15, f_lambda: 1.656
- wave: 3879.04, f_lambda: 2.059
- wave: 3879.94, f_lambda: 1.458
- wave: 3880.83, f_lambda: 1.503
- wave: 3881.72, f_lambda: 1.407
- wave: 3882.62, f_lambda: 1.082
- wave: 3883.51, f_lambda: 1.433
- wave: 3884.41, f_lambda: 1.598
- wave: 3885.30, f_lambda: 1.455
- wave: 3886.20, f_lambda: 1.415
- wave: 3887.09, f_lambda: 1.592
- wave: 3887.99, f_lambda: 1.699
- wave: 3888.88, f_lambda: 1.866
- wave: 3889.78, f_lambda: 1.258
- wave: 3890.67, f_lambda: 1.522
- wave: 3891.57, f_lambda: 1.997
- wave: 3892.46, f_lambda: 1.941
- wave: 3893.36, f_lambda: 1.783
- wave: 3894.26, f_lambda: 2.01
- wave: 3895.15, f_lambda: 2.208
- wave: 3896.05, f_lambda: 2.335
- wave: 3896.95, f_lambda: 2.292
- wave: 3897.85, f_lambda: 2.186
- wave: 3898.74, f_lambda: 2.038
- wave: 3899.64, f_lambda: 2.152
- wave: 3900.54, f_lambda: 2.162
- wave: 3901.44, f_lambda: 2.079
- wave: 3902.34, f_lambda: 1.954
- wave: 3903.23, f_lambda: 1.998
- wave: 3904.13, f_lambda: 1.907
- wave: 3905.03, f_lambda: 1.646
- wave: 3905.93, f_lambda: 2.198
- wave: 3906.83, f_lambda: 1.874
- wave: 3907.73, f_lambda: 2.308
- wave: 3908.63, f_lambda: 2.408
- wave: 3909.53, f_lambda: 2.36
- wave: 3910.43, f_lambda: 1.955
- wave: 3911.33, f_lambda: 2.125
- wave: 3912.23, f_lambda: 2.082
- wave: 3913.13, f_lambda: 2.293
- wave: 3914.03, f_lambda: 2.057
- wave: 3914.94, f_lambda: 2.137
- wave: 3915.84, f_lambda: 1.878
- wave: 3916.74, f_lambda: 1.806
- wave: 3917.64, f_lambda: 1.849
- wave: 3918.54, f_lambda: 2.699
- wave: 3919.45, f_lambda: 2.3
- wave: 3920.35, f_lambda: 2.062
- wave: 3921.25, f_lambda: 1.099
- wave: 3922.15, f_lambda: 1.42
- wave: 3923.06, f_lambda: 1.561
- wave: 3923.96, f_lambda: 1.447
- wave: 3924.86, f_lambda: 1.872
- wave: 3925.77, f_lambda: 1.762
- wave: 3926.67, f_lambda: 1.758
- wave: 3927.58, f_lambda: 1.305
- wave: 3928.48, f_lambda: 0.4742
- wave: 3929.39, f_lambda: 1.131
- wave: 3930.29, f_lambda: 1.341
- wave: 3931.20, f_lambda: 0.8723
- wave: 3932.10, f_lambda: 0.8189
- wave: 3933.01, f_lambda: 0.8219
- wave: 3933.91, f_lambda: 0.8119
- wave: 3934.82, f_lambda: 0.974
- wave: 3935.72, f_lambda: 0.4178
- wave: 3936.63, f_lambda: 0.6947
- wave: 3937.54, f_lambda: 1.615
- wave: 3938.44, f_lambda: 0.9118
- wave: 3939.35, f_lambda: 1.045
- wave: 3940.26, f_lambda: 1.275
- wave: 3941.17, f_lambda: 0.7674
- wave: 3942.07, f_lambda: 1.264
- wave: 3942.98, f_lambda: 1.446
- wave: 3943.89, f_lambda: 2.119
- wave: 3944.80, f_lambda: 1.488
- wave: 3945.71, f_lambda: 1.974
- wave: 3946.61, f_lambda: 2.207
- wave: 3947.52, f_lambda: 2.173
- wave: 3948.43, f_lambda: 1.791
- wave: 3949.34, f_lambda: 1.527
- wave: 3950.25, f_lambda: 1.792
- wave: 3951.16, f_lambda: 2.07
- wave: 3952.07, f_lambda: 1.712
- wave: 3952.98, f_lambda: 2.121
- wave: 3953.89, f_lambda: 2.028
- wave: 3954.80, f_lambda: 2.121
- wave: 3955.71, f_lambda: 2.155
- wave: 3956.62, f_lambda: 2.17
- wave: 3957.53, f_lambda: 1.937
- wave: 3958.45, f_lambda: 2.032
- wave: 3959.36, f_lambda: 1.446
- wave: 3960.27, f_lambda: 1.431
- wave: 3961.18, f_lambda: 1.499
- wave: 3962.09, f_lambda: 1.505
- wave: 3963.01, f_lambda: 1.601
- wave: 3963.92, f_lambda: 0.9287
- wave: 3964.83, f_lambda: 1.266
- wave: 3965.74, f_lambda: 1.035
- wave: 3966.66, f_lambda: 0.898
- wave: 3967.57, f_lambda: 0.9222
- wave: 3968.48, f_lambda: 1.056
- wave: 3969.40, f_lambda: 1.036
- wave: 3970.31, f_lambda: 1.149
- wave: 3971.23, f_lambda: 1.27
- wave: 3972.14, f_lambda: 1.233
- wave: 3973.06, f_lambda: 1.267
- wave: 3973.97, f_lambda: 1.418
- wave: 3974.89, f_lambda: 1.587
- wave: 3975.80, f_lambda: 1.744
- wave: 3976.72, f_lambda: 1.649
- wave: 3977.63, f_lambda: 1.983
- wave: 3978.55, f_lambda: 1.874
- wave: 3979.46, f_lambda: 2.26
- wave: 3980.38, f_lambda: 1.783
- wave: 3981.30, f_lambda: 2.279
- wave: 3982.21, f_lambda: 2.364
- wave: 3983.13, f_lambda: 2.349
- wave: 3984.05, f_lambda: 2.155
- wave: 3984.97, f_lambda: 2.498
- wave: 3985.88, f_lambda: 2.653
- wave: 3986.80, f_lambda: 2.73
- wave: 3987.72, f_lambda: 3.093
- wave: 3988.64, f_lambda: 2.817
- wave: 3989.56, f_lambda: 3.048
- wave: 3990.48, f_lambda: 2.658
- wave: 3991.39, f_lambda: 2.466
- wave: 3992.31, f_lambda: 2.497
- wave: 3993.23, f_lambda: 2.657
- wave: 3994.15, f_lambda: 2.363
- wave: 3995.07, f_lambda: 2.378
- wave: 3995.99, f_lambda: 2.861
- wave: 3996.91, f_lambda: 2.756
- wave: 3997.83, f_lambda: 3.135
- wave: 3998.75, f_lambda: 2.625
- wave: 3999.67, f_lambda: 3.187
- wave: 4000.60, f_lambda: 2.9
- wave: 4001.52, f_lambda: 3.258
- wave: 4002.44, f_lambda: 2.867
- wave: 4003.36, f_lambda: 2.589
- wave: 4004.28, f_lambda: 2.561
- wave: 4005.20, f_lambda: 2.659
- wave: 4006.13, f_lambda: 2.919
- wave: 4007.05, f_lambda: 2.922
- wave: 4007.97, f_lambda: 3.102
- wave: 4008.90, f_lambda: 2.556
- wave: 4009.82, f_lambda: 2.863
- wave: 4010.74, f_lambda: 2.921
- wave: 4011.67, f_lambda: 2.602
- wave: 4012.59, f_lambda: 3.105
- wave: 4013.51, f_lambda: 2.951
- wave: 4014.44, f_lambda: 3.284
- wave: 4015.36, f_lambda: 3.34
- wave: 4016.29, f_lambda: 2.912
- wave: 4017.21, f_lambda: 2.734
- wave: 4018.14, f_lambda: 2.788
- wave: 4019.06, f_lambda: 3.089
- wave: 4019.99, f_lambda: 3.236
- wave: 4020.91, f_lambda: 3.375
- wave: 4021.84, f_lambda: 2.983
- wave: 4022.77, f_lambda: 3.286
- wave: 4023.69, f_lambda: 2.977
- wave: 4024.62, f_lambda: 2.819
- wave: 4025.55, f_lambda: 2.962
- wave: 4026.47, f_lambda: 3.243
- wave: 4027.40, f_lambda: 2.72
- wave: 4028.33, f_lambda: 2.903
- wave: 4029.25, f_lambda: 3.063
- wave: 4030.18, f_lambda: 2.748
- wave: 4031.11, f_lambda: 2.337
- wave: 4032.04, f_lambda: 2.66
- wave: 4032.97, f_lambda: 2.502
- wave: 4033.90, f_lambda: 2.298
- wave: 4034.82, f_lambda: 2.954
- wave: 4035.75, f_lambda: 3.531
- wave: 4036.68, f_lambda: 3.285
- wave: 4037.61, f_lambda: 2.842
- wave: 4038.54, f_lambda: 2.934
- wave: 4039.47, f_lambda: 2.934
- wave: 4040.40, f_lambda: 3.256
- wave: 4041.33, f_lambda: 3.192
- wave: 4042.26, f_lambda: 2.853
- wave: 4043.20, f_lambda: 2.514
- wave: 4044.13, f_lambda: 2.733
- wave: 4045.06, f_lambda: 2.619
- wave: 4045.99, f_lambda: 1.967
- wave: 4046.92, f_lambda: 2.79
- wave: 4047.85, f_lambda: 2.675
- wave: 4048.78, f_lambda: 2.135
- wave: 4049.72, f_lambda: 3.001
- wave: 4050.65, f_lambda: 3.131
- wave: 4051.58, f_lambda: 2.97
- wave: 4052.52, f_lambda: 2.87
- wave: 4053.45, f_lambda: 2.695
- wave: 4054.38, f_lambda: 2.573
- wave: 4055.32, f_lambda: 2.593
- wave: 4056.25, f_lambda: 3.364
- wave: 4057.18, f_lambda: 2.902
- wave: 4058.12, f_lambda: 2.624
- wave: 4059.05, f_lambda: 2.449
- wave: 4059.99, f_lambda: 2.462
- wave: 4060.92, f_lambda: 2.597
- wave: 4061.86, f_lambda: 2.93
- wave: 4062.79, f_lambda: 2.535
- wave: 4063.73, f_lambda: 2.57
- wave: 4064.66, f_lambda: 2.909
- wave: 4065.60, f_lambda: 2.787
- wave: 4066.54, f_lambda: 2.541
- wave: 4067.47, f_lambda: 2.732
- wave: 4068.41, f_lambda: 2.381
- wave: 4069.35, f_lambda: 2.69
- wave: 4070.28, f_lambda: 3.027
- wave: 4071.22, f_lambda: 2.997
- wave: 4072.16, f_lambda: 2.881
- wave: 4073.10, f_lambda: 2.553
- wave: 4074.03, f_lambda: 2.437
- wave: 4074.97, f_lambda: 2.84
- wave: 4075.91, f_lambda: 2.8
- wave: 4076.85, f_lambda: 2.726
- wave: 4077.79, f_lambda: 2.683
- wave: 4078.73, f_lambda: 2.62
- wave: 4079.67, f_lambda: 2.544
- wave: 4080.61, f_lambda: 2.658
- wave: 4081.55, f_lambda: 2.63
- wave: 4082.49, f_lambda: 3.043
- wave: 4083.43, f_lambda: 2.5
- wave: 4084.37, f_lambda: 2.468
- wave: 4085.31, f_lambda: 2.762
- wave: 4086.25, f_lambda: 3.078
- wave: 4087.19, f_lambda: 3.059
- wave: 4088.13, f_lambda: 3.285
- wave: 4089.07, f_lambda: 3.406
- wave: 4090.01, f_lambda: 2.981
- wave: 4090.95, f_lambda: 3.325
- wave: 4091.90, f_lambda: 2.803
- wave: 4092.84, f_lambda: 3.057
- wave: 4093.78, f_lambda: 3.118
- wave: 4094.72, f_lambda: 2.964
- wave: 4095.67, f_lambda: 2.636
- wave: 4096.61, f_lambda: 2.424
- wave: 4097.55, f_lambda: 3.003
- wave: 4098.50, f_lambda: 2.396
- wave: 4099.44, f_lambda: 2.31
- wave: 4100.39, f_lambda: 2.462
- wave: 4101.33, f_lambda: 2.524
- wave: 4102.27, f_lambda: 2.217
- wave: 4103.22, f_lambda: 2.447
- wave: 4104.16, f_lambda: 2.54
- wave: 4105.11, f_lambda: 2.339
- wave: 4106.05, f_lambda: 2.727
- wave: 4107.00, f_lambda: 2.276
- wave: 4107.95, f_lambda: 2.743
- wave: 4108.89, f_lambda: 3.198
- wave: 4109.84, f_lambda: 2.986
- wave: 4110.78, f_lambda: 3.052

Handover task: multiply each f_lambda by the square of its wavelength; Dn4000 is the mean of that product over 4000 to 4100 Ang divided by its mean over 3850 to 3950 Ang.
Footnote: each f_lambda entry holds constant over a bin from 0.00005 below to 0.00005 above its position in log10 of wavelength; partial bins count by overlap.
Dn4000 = 1.91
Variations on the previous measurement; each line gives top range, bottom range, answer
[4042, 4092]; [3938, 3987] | 1.73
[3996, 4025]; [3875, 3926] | 1.68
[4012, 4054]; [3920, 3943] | 2.57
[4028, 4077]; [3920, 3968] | 2.01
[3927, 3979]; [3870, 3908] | 0.86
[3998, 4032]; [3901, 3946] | 1.91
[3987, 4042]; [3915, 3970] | 2.00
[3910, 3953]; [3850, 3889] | 1.13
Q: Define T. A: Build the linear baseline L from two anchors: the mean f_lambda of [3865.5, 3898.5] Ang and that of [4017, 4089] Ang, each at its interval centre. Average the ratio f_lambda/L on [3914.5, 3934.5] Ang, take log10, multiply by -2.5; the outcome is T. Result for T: 0.24 mag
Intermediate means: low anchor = 1.6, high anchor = 2.81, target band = 1.51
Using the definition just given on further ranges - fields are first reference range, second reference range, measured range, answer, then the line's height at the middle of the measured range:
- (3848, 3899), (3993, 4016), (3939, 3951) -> 0.36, 2.25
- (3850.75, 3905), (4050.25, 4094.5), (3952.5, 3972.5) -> 0.37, 2.12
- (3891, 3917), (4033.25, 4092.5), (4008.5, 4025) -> -0.16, 2.58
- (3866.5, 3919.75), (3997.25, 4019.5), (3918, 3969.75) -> 0.47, 2.29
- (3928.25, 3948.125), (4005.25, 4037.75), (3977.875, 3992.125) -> -0.13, 2.19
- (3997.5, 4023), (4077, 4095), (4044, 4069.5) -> 0.09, 2.91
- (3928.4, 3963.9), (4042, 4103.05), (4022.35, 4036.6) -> -0.24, 2.31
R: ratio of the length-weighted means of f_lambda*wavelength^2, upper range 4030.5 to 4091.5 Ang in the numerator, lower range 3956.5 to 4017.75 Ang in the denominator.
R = 1.3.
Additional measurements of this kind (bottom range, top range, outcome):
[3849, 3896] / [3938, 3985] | 1.16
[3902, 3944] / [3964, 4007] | 1.43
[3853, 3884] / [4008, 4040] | 2.25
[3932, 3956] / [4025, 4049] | 1.96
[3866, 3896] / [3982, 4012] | 1.87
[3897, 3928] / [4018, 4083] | 1.52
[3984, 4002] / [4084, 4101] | 1.09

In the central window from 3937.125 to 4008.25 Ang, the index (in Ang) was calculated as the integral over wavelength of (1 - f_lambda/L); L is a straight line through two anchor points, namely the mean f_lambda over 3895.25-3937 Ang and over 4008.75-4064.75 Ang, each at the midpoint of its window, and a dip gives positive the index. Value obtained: 8.6 Ang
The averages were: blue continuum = 1.74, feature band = 2.01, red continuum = 2.85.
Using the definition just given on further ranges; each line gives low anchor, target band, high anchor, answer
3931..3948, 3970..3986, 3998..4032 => 2.1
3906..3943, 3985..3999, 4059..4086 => -4.4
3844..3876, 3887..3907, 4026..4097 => -3.5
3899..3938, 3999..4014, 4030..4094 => -3.2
